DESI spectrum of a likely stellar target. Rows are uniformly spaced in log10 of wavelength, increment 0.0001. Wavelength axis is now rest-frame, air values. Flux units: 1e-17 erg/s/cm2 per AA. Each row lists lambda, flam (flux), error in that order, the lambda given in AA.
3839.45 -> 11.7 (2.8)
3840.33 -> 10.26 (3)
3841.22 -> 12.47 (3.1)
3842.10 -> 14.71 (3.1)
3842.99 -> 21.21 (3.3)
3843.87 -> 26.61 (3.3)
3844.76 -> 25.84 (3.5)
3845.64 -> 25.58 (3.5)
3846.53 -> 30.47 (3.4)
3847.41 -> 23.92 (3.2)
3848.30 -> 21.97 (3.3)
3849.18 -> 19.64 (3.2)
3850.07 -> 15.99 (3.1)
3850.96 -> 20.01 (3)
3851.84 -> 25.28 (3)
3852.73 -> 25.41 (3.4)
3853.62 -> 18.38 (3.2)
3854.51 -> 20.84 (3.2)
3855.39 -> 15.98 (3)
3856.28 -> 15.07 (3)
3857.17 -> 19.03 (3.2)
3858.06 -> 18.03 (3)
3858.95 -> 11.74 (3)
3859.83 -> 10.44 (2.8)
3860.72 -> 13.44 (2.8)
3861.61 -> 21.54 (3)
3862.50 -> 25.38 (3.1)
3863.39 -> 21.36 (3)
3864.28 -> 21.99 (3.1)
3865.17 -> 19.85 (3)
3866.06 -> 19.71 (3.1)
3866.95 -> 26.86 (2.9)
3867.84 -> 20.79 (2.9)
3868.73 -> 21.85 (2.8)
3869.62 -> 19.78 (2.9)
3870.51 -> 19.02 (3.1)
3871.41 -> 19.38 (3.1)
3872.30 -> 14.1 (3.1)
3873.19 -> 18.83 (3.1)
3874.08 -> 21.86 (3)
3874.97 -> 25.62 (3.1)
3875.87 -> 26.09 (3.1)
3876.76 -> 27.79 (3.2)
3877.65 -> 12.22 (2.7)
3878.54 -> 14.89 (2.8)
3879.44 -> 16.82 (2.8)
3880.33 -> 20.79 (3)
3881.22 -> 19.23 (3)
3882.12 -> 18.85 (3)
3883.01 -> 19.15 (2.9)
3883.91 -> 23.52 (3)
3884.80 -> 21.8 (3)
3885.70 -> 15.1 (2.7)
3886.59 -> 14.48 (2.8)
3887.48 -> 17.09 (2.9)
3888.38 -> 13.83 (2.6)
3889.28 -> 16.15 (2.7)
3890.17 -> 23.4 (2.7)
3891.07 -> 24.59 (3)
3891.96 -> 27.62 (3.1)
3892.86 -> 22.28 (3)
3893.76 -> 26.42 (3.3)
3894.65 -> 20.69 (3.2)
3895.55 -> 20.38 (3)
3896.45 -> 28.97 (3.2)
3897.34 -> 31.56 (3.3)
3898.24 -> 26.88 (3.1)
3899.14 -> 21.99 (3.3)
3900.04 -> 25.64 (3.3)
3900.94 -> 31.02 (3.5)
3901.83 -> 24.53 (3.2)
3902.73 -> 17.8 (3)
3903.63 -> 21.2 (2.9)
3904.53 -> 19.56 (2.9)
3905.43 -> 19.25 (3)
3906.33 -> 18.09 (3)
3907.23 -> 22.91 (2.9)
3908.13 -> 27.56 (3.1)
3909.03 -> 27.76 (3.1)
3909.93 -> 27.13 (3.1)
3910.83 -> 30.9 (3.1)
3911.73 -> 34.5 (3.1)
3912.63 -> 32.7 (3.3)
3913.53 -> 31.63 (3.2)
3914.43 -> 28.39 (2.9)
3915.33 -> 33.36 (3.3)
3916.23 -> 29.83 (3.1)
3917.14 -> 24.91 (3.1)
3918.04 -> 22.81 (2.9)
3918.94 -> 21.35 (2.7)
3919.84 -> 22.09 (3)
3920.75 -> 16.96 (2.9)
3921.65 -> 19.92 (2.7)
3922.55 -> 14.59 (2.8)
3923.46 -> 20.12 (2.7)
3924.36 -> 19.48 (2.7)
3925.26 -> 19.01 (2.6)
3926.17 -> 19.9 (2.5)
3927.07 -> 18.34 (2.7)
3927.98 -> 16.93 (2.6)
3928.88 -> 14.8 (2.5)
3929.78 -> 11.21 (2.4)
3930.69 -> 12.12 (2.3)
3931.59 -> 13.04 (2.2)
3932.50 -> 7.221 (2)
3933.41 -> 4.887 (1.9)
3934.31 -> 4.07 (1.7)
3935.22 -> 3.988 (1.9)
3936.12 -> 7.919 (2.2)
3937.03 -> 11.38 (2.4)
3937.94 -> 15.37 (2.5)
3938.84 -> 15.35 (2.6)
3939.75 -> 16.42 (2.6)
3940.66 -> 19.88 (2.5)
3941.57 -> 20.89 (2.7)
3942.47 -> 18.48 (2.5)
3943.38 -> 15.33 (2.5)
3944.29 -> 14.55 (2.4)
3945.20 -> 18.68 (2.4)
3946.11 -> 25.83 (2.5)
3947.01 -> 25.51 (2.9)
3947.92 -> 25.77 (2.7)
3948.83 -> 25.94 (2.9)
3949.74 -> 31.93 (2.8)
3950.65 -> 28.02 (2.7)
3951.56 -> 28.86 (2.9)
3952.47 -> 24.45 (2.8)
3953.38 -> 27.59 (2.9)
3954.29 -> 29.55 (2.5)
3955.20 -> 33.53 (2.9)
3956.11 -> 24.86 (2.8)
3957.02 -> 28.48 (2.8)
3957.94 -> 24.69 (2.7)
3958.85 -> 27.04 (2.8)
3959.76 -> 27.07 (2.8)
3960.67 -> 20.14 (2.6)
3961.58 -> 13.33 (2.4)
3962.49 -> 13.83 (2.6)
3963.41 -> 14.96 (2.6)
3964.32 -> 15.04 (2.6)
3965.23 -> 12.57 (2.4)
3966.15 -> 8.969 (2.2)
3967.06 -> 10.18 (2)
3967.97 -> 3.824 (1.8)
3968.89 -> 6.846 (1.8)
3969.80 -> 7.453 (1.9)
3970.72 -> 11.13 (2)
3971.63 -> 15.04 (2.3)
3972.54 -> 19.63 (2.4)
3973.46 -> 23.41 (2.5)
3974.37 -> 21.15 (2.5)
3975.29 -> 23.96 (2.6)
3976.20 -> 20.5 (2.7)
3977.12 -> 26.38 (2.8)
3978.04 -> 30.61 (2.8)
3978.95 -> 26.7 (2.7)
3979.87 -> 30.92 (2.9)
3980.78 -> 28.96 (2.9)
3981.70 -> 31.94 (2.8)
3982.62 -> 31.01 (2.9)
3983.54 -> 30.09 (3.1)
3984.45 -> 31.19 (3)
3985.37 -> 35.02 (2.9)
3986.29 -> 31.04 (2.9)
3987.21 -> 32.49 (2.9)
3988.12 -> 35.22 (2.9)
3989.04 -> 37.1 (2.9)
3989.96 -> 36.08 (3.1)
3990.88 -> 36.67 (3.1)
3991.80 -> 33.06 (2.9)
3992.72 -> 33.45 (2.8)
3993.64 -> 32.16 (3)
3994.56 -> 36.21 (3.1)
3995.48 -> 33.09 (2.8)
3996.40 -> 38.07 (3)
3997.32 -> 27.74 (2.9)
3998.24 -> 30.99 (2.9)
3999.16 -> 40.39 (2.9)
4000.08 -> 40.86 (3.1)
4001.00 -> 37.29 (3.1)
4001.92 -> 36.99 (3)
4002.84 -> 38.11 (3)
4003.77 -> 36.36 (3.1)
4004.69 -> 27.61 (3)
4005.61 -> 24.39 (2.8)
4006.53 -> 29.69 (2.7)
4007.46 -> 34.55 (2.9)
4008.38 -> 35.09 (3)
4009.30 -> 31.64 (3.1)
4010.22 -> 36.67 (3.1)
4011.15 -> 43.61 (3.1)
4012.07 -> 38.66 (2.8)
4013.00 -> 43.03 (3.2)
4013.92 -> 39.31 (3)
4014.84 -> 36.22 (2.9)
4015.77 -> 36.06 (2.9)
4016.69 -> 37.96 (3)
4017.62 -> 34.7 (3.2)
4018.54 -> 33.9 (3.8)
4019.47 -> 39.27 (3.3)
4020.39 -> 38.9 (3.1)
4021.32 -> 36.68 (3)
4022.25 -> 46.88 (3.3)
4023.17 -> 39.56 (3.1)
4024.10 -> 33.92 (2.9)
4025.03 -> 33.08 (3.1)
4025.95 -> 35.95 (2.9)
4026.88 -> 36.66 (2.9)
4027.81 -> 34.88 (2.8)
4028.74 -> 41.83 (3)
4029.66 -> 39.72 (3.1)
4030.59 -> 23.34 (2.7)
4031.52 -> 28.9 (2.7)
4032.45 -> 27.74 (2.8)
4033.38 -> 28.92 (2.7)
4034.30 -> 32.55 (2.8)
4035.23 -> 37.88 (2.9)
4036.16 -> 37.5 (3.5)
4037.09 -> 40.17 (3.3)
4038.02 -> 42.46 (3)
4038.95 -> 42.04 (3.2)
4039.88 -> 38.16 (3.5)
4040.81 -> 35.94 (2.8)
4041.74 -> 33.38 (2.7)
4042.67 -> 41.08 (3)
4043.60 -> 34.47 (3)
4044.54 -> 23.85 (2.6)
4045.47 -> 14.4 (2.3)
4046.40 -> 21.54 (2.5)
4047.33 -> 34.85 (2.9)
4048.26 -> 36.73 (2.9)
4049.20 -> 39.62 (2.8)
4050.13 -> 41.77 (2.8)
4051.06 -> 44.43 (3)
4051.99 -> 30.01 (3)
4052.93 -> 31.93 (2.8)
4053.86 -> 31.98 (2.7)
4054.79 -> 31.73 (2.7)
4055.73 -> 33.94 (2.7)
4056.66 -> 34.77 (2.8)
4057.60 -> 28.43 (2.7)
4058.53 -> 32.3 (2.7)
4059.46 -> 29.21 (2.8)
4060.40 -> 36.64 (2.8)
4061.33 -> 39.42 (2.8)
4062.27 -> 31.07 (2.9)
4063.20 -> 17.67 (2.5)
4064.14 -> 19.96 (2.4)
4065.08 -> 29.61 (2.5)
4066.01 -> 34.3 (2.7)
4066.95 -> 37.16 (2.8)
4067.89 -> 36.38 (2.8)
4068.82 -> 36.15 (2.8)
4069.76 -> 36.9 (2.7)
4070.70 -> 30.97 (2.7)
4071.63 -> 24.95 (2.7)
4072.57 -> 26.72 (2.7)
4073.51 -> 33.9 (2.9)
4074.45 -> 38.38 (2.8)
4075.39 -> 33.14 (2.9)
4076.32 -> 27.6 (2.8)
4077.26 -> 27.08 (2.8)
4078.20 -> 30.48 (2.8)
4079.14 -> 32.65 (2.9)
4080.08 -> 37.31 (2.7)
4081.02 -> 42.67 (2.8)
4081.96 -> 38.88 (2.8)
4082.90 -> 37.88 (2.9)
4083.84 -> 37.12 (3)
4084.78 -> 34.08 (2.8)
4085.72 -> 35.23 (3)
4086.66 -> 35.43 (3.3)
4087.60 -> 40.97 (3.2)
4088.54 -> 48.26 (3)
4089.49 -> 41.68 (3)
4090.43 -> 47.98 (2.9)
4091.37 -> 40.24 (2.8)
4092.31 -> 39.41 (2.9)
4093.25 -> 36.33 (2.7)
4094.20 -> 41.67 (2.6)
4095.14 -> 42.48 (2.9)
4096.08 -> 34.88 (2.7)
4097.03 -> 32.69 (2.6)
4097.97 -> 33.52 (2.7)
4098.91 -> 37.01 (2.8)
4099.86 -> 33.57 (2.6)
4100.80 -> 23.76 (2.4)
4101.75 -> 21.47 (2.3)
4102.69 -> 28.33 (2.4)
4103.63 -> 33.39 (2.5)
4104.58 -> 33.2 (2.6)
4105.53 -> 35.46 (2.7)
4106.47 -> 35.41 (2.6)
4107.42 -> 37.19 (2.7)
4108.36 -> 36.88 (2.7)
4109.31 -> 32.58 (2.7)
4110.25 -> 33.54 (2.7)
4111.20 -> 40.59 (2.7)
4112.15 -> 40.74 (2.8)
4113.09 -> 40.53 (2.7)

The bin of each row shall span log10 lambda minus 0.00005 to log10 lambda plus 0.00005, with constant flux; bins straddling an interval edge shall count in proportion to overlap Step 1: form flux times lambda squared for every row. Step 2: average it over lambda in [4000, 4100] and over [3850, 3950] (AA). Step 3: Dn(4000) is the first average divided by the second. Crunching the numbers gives 1.86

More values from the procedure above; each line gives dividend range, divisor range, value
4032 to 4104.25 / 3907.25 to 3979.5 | 1.81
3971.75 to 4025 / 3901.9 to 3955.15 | 1.67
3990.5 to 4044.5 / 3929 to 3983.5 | 1.90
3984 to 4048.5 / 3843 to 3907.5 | 1.78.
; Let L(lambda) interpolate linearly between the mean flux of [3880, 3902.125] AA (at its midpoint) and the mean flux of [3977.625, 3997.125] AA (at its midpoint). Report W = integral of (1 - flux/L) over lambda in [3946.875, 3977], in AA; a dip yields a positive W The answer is 9.4 AA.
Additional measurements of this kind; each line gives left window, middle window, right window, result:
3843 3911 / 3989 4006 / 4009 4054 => -1.1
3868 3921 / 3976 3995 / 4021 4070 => -1.5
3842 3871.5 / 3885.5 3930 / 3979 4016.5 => 4.6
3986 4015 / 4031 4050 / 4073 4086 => 0.7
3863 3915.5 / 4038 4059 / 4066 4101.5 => -0.3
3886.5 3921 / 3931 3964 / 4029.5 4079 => 9.0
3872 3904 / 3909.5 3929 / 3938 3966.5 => -1.9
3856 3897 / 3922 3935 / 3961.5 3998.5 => 5.0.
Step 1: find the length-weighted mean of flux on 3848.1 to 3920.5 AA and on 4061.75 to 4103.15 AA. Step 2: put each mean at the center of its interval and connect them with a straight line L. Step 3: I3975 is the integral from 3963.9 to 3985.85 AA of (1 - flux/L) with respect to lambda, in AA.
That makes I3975 5.35 AA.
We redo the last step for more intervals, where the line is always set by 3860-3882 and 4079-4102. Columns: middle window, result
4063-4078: 2.0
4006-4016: -1.8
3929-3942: 7.0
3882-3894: 0.7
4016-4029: -2.2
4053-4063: 0.7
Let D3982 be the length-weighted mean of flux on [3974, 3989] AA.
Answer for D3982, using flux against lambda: 29.5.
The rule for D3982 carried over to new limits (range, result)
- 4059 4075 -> 31.7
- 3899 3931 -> 22.8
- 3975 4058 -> 34.2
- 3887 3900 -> 23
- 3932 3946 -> 13.3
